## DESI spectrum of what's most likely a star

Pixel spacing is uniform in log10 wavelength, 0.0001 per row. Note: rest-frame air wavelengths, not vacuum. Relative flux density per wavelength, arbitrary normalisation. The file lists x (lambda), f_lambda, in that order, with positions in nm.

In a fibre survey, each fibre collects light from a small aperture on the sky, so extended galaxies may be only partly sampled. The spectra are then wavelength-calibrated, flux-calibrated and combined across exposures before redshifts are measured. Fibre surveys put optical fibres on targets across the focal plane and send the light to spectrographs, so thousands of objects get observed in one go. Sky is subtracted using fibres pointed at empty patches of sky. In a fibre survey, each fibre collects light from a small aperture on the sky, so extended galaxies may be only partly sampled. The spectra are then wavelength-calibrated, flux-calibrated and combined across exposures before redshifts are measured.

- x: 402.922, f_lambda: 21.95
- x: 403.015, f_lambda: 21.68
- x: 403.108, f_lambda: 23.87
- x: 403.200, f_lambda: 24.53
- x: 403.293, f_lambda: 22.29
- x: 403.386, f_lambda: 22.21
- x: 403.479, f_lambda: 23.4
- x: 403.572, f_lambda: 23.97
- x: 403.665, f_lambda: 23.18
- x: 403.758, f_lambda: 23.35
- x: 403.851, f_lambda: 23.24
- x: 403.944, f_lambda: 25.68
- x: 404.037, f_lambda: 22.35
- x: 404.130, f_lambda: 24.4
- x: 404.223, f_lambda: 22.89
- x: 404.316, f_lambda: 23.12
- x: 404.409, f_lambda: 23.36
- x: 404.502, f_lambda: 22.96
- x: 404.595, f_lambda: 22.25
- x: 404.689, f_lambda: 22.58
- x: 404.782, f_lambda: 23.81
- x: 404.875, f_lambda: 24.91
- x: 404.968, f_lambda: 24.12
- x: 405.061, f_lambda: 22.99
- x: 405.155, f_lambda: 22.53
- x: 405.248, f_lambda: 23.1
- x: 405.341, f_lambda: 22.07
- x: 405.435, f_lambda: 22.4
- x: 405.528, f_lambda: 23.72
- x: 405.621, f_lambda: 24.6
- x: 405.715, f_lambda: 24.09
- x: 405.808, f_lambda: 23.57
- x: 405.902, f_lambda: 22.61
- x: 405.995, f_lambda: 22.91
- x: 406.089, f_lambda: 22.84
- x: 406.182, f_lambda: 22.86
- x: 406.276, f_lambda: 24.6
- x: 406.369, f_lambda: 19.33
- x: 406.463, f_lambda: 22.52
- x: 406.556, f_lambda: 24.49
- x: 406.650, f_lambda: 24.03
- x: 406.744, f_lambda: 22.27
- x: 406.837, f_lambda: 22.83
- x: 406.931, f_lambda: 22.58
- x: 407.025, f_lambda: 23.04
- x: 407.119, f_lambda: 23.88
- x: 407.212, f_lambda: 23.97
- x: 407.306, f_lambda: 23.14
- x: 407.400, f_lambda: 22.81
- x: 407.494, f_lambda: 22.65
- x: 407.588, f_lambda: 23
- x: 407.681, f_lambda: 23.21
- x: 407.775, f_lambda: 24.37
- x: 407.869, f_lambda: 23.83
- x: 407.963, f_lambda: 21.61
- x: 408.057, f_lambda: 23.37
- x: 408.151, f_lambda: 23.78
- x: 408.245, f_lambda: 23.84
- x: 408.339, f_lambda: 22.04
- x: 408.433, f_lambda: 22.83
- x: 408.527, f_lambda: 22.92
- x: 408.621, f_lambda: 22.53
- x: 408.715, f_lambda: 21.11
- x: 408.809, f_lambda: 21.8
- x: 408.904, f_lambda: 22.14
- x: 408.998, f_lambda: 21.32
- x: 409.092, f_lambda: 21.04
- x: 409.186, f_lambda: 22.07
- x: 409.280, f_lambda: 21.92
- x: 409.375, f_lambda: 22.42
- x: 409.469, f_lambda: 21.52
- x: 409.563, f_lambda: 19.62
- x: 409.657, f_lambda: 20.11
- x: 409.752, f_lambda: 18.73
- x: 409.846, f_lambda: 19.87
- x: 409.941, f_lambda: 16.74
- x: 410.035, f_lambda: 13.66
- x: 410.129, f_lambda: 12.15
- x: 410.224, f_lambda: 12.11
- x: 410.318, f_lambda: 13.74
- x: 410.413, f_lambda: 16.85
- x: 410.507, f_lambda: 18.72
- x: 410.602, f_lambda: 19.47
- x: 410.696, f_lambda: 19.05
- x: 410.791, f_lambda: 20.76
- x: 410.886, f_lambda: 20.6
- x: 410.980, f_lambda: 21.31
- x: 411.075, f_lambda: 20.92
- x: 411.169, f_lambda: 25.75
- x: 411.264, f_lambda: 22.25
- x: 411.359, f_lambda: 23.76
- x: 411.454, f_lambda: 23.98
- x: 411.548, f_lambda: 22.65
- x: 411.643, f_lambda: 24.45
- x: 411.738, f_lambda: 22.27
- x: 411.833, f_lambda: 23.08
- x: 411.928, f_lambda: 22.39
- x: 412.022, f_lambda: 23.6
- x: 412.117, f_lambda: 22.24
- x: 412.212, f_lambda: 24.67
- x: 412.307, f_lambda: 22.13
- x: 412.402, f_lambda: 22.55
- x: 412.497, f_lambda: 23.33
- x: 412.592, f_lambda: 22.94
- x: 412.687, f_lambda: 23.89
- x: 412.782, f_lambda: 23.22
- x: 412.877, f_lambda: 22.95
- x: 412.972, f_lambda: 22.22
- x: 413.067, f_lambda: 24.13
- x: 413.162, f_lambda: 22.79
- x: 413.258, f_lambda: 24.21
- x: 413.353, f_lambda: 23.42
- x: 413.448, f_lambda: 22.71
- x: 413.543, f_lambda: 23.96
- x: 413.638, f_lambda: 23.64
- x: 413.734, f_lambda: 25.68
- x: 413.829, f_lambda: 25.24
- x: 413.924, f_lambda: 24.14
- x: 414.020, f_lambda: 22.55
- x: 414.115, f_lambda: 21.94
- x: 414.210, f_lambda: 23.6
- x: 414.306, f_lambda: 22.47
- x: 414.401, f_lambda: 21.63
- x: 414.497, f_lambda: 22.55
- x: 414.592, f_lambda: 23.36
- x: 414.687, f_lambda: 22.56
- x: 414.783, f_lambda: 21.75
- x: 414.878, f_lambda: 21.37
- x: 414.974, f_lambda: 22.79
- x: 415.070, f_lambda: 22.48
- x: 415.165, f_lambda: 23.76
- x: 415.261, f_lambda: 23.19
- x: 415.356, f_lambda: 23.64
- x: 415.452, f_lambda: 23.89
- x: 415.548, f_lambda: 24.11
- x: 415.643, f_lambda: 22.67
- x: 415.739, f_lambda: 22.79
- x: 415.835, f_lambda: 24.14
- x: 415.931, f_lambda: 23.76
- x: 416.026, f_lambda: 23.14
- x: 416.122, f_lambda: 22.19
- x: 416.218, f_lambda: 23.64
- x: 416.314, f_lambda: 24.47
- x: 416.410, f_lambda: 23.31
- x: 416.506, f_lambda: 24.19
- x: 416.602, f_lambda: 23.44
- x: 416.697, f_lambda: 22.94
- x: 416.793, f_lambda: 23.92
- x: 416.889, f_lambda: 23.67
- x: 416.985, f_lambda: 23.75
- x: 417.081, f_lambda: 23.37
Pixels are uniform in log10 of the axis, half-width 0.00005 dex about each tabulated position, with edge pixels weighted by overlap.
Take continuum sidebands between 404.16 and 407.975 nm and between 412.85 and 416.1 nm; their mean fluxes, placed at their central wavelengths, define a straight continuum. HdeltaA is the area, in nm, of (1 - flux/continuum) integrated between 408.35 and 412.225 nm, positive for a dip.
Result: 0.42 nm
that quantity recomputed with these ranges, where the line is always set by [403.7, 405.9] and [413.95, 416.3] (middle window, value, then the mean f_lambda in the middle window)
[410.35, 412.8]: 0.103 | 22.1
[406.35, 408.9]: 0.039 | 22.9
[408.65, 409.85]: 0.107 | 21.1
